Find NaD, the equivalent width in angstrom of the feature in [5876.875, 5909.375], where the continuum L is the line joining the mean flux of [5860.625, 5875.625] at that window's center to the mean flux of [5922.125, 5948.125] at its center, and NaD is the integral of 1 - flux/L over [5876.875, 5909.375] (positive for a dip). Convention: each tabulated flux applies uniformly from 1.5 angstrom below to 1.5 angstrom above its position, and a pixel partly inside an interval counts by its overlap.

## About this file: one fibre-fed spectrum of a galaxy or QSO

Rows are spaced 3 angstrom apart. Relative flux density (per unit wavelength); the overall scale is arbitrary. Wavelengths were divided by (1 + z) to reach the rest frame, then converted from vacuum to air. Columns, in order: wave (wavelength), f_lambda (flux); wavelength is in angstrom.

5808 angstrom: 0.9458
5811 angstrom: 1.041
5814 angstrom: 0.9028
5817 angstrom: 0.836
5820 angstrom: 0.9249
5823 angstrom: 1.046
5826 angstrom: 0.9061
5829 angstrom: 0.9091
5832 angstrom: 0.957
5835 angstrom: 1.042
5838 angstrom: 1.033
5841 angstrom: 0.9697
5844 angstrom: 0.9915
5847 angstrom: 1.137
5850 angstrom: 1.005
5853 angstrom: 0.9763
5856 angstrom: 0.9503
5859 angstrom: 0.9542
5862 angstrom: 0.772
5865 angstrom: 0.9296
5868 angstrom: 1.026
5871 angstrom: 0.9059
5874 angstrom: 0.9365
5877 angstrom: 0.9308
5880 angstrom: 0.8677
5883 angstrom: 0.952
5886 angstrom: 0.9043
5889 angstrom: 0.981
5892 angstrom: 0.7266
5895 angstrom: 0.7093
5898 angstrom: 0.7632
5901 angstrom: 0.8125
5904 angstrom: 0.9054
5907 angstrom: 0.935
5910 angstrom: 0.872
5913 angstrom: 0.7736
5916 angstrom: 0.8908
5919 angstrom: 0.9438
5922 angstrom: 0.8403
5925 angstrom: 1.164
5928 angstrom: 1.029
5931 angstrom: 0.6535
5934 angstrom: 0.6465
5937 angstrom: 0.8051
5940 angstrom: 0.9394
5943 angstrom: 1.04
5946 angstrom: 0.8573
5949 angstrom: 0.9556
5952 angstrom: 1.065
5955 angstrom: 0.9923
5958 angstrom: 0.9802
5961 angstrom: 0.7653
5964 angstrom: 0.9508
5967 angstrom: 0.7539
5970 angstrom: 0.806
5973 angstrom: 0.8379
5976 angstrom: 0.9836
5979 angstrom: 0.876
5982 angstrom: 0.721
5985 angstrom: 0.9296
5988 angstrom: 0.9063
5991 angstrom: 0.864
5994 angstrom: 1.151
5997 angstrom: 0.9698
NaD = 1.7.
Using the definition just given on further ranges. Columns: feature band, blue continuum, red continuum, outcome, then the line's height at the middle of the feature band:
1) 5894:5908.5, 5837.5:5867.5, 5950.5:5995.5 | 1.77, 0.945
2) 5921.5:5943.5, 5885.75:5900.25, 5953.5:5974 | -1.10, 0.843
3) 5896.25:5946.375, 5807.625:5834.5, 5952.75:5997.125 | 2.24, 0.915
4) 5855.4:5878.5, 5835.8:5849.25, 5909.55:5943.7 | 1.47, 0.988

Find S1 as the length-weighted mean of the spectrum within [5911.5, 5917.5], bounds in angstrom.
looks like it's 0.832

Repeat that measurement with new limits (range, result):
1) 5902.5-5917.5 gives 0.875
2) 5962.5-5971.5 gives 0.837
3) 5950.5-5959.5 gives 1.01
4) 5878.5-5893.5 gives 0.886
